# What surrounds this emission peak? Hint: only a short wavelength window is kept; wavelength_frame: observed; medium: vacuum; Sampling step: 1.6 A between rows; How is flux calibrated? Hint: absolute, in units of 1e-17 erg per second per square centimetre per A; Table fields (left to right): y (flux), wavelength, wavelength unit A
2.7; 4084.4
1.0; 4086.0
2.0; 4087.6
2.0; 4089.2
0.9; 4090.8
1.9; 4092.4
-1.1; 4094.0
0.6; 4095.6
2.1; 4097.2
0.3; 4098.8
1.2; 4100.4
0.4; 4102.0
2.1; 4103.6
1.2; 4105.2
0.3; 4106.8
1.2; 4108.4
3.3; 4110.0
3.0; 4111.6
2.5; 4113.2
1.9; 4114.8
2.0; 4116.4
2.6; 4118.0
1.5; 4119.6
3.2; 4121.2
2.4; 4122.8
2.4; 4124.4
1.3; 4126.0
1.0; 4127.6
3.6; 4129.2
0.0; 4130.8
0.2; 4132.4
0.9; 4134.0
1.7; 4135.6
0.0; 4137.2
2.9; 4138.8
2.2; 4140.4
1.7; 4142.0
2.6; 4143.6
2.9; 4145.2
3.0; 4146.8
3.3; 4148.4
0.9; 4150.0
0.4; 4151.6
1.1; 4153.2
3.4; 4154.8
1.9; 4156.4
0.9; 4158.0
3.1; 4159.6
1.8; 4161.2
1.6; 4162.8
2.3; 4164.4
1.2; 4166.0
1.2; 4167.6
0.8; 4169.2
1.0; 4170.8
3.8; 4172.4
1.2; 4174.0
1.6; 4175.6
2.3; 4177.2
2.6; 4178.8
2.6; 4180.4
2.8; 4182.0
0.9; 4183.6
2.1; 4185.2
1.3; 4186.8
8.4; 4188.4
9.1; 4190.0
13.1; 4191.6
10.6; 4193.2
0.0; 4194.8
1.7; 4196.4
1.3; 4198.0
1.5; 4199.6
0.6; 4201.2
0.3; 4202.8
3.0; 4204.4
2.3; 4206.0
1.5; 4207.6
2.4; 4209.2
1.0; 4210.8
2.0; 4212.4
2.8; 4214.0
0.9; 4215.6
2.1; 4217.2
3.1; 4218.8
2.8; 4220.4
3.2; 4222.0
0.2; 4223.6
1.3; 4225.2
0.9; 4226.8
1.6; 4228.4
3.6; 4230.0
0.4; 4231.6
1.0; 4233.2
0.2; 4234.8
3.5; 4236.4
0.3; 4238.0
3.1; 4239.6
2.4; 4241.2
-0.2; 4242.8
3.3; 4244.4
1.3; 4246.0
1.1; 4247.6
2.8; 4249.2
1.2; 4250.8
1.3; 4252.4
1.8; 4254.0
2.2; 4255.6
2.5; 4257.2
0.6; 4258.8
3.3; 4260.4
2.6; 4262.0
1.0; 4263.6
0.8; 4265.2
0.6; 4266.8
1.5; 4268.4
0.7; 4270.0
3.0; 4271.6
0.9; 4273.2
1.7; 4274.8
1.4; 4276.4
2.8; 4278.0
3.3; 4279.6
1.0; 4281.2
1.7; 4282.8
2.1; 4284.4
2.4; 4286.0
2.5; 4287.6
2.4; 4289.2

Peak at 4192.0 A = [O II]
